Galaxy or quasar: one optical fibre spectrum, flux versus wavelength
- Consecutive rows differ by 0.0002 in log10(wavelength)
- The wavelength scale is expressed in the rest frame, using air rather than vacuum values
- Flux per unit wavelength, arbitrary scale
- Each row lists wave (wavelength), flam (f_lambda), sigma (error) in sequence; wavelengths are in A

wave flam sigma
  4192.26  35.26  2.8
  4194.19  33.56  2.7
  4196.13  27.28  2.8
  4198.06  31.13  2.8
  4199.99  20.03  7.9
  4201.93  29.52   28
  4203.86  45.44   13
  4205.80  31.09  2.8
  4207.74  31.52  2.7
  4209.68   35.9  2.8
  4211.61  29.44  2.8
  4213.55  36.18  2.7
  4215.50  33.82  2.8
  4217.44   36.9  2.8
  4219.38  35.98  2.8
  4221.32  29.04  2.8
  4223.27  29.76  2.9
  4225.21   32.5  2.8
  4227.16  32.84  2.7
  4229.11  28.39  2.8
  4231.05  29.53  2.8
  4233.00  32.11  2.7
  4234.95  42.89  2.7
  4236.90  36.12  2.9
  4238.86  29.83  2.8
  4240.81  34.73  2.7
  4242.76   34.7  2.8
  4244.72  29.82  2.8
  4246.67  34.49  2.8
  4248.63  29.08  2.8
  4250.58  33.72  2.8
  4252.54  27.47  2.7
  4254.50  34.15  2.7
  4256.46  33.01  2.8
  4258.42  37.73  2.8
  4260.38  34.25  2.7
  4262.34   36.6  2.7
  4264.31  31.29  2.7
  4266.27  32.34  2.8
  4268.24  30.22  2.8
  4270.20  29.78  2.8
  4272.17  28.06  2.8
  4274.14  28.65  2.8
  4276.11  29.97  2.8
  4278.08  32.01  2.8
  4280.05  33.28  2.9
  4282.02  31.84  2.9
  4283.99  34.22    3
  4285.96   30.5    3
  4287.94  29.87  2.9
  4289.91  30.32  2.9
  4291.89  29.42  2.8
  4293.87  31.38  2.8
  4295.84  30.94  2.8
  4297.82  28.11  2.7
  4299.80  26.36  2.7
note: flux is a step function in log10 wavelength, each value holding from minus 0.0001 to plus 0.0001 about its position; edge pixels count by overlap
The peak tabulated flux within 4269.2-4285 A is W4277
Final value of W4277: 34.22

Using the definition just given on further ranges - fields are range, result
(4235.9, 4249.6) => 36.12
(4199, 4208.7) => 45.44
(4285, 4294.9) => 31.38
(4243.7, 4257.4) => 34.49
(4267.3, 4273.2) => 30.22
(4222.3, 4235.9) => 42.89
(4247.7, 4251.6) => 33.72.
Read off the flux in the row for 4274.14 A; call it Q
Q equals 28.65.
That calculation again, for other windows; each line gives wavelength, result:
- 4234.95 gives 42.89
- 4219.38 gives 35.98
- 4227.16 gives 32.84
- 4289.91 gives 30.32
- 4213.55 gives 36.18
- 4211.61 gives 29.44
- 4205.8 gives 31.09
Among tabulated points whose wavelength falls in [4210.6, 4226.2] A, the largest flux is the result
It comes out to 36.9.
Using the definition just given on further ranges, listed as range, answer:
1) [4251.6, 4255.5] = 34.15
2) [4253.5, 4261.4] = 37.73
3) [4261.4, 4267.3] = 36.6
